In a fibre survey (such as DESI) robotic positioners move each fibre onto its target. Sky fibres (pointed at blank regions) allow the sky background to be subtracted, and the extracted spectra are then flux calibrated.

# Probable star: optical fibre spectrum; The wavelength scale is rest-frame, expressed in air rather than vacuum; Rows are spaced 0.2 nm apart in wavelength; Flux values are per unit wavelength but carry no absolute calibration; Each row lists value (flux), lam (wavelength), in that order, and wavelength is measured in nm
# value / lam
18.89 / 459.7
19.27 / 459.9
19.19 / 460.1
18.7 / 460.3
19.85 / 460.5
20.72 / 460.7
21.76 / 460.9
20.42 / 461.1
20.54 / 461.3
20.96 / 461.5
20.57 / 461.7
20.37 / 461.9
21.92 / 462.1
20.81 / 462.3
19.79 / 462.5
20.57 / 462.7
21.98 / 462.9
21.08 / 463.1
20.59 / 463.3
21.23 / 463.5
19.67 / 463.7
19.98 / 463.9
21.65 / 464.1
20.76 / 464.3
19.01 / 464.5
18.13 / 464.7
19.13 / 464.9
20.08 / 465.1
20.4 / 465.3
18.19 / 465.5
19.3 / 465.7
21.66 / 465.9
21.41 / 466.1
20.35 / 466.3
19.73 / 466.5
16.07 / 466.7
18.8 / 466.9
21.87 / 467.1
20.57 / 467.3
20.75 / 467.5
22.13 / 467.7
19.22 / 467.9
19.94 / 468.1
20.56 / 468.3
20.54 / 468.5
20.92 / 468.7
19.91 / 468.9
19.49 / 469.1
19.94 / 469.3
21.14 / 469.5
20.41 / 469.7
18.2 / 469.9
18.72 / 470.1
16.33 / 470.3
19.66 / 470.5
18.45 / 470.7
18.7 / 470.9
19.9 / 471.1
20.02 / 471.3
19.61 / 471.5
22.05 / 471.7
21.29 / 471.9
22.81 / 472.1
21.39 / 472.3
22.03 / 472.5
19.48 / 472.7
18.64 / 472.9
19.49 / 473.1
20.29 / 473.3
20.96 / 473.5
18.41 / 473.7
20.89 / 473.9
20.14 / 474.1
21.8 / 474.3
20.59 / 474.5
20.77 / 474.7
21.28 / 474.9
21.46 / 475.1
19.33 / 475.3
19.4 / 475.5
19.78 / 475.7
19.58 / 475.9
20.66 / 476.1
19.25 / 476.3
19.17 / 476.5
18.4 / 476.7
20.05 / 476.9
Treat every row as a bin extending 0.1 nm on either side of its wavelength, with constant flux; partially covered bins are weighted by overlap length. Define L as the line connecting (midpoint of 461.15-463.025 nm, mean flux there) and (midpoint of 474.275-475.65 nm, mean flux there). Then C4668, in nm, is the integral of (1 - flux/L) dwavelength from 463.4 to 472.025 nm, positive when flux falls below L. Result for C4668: 0.33 nm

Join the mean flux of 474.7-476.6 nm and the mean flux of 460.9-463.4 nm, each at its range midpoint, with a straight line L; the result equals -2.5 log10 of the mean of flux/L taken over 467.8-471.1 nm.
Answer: 0.05 mag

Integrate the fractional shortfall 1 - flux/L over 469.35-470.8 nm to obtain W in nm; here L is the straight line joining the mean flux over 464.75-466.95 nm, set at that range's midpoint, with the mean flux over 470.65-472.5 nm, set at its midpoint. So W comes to 0.09 nm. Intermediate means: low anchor 19.5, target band 19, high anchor 20.6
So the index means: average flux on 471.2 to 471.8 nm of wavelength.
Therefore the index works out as 20.6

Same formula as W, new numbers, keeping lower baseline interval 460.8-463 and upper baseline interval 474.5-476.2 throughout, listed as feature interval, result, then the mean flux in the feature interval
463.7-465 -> 0.06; 19.8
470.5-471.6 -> 0.06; 19.4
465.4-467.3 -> 0.09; 19.8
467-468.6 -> -0.01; 20.7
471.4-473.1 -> -0.03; 20.8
